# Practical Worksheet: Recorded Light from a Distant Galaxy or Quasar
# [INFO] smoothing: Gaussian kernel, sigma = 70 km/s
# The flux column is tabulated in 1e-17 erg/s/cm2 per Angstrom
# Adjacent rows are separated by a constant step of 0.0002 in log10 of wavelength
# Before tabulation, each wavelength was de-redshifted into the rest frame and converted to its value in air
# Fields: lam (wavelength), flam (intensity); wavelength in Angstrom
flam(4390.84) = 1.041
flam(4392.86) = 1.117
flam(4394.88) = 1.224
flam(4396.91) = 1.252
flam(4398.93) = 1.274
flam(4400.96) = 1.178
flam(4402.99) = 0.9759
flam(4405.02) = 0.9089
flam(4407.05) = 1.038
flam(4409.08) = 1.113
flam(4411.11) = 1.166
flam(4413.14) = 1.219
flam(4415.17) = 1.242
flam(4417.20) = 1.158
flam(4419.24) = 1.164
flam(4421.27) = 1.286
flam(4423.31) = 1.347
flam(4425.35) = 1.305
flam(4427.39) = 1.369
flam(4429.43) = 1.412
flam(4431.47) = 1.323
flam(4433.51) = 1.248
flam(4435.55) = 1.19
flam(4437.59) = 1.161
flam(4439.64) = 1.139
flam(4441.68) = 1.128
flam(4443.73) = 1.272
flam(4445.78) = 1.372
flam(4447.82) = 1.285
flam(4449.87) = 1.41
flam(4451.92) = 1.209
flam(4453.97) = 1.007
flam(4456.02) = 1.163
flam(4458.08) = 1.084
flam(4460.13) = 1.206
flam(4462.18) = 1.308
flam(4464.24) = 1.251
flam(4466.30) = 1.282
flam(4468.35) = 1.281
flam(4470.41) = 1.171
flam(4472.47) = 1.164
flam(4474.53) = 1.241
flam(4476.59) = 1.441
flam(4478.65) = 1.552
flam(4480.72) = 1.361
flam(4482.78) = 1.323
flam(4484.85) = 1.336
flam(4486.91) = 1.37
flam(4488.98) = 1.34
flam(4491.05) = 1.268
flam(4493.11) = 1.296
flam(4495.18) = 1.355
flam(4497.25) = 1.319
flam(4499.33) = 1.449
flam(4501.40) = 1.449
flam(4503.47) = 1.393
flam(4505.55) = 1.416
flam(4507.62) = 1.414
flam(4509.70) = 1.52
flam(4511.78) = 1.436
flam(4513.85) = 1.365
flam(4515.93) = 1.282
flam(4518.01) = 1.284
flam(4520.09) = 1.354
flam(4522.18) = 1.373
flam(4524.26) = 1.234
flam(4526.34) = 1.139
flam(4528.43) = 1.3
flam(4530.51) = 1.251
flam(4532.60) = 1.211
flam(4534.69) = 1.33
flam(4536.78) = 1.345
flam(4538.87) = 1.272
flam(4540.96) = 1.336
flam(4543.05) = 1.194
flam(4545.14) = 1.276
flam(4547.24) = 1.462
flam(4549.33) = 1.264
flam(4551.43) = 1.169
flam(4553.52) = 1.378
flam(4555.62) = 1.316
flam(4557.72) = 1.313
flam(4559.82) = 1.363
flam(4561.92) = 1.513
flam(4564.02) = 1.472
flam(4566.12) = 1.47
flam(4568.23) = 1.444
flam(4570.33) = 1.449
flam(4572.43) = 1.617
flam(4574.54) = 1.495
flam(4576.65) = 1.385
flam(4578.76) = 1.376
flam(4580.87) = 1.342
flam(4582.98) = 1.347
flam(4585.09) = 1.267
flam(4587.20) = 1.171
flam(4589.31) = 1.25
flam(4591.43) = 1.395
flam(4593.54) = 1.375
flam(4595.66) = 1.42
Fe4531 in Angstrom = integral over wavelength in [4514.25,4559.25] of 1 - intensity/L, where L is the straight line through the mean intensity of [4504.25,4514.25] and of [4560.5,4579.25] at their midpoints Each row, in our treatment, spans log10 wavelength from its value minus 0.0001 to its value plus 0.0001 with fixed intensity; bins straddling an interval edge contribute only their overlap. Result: 4.9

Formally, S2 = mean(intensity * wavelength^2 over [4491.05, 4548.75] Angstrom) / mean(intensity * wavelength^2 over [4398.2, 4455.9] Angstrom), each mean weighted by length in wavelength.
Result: 1.15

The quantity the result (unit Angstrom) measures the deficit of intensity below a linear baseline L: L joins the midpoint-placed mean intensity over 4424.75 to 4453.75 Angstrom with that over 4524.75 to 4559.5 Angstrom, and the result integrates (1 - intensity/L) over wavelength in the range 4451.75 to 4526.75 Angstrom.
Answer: -2.2 Angstrom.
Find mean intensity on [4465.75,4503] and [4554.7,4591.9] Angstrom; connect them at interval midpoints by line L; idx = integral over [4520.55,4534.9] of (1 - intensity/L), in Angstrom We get 1.04 Angstrom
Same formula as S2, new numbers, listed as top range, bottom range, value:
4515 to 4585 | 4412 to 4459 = 1.14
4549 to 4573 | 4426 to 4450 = 1.16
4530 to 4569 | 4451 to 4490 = 1.09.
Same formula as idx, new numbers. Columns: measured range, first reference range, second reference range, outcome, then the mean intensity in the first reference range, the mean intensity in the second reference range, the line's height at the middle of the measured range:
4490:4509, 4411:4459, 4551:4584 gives -0.8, 1.24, 1.41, 1.32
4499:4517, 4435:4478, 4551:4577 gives -1.2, 1.23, 1.42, 1.32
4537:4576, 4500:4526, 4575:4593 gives -1.0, 1.37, 1.32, 1.34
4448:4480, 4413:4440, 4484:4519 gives 1.5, 1.26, 1.37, 1.31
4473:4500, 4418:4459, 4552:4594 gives -1.2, 1.24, 1.38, 1.29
